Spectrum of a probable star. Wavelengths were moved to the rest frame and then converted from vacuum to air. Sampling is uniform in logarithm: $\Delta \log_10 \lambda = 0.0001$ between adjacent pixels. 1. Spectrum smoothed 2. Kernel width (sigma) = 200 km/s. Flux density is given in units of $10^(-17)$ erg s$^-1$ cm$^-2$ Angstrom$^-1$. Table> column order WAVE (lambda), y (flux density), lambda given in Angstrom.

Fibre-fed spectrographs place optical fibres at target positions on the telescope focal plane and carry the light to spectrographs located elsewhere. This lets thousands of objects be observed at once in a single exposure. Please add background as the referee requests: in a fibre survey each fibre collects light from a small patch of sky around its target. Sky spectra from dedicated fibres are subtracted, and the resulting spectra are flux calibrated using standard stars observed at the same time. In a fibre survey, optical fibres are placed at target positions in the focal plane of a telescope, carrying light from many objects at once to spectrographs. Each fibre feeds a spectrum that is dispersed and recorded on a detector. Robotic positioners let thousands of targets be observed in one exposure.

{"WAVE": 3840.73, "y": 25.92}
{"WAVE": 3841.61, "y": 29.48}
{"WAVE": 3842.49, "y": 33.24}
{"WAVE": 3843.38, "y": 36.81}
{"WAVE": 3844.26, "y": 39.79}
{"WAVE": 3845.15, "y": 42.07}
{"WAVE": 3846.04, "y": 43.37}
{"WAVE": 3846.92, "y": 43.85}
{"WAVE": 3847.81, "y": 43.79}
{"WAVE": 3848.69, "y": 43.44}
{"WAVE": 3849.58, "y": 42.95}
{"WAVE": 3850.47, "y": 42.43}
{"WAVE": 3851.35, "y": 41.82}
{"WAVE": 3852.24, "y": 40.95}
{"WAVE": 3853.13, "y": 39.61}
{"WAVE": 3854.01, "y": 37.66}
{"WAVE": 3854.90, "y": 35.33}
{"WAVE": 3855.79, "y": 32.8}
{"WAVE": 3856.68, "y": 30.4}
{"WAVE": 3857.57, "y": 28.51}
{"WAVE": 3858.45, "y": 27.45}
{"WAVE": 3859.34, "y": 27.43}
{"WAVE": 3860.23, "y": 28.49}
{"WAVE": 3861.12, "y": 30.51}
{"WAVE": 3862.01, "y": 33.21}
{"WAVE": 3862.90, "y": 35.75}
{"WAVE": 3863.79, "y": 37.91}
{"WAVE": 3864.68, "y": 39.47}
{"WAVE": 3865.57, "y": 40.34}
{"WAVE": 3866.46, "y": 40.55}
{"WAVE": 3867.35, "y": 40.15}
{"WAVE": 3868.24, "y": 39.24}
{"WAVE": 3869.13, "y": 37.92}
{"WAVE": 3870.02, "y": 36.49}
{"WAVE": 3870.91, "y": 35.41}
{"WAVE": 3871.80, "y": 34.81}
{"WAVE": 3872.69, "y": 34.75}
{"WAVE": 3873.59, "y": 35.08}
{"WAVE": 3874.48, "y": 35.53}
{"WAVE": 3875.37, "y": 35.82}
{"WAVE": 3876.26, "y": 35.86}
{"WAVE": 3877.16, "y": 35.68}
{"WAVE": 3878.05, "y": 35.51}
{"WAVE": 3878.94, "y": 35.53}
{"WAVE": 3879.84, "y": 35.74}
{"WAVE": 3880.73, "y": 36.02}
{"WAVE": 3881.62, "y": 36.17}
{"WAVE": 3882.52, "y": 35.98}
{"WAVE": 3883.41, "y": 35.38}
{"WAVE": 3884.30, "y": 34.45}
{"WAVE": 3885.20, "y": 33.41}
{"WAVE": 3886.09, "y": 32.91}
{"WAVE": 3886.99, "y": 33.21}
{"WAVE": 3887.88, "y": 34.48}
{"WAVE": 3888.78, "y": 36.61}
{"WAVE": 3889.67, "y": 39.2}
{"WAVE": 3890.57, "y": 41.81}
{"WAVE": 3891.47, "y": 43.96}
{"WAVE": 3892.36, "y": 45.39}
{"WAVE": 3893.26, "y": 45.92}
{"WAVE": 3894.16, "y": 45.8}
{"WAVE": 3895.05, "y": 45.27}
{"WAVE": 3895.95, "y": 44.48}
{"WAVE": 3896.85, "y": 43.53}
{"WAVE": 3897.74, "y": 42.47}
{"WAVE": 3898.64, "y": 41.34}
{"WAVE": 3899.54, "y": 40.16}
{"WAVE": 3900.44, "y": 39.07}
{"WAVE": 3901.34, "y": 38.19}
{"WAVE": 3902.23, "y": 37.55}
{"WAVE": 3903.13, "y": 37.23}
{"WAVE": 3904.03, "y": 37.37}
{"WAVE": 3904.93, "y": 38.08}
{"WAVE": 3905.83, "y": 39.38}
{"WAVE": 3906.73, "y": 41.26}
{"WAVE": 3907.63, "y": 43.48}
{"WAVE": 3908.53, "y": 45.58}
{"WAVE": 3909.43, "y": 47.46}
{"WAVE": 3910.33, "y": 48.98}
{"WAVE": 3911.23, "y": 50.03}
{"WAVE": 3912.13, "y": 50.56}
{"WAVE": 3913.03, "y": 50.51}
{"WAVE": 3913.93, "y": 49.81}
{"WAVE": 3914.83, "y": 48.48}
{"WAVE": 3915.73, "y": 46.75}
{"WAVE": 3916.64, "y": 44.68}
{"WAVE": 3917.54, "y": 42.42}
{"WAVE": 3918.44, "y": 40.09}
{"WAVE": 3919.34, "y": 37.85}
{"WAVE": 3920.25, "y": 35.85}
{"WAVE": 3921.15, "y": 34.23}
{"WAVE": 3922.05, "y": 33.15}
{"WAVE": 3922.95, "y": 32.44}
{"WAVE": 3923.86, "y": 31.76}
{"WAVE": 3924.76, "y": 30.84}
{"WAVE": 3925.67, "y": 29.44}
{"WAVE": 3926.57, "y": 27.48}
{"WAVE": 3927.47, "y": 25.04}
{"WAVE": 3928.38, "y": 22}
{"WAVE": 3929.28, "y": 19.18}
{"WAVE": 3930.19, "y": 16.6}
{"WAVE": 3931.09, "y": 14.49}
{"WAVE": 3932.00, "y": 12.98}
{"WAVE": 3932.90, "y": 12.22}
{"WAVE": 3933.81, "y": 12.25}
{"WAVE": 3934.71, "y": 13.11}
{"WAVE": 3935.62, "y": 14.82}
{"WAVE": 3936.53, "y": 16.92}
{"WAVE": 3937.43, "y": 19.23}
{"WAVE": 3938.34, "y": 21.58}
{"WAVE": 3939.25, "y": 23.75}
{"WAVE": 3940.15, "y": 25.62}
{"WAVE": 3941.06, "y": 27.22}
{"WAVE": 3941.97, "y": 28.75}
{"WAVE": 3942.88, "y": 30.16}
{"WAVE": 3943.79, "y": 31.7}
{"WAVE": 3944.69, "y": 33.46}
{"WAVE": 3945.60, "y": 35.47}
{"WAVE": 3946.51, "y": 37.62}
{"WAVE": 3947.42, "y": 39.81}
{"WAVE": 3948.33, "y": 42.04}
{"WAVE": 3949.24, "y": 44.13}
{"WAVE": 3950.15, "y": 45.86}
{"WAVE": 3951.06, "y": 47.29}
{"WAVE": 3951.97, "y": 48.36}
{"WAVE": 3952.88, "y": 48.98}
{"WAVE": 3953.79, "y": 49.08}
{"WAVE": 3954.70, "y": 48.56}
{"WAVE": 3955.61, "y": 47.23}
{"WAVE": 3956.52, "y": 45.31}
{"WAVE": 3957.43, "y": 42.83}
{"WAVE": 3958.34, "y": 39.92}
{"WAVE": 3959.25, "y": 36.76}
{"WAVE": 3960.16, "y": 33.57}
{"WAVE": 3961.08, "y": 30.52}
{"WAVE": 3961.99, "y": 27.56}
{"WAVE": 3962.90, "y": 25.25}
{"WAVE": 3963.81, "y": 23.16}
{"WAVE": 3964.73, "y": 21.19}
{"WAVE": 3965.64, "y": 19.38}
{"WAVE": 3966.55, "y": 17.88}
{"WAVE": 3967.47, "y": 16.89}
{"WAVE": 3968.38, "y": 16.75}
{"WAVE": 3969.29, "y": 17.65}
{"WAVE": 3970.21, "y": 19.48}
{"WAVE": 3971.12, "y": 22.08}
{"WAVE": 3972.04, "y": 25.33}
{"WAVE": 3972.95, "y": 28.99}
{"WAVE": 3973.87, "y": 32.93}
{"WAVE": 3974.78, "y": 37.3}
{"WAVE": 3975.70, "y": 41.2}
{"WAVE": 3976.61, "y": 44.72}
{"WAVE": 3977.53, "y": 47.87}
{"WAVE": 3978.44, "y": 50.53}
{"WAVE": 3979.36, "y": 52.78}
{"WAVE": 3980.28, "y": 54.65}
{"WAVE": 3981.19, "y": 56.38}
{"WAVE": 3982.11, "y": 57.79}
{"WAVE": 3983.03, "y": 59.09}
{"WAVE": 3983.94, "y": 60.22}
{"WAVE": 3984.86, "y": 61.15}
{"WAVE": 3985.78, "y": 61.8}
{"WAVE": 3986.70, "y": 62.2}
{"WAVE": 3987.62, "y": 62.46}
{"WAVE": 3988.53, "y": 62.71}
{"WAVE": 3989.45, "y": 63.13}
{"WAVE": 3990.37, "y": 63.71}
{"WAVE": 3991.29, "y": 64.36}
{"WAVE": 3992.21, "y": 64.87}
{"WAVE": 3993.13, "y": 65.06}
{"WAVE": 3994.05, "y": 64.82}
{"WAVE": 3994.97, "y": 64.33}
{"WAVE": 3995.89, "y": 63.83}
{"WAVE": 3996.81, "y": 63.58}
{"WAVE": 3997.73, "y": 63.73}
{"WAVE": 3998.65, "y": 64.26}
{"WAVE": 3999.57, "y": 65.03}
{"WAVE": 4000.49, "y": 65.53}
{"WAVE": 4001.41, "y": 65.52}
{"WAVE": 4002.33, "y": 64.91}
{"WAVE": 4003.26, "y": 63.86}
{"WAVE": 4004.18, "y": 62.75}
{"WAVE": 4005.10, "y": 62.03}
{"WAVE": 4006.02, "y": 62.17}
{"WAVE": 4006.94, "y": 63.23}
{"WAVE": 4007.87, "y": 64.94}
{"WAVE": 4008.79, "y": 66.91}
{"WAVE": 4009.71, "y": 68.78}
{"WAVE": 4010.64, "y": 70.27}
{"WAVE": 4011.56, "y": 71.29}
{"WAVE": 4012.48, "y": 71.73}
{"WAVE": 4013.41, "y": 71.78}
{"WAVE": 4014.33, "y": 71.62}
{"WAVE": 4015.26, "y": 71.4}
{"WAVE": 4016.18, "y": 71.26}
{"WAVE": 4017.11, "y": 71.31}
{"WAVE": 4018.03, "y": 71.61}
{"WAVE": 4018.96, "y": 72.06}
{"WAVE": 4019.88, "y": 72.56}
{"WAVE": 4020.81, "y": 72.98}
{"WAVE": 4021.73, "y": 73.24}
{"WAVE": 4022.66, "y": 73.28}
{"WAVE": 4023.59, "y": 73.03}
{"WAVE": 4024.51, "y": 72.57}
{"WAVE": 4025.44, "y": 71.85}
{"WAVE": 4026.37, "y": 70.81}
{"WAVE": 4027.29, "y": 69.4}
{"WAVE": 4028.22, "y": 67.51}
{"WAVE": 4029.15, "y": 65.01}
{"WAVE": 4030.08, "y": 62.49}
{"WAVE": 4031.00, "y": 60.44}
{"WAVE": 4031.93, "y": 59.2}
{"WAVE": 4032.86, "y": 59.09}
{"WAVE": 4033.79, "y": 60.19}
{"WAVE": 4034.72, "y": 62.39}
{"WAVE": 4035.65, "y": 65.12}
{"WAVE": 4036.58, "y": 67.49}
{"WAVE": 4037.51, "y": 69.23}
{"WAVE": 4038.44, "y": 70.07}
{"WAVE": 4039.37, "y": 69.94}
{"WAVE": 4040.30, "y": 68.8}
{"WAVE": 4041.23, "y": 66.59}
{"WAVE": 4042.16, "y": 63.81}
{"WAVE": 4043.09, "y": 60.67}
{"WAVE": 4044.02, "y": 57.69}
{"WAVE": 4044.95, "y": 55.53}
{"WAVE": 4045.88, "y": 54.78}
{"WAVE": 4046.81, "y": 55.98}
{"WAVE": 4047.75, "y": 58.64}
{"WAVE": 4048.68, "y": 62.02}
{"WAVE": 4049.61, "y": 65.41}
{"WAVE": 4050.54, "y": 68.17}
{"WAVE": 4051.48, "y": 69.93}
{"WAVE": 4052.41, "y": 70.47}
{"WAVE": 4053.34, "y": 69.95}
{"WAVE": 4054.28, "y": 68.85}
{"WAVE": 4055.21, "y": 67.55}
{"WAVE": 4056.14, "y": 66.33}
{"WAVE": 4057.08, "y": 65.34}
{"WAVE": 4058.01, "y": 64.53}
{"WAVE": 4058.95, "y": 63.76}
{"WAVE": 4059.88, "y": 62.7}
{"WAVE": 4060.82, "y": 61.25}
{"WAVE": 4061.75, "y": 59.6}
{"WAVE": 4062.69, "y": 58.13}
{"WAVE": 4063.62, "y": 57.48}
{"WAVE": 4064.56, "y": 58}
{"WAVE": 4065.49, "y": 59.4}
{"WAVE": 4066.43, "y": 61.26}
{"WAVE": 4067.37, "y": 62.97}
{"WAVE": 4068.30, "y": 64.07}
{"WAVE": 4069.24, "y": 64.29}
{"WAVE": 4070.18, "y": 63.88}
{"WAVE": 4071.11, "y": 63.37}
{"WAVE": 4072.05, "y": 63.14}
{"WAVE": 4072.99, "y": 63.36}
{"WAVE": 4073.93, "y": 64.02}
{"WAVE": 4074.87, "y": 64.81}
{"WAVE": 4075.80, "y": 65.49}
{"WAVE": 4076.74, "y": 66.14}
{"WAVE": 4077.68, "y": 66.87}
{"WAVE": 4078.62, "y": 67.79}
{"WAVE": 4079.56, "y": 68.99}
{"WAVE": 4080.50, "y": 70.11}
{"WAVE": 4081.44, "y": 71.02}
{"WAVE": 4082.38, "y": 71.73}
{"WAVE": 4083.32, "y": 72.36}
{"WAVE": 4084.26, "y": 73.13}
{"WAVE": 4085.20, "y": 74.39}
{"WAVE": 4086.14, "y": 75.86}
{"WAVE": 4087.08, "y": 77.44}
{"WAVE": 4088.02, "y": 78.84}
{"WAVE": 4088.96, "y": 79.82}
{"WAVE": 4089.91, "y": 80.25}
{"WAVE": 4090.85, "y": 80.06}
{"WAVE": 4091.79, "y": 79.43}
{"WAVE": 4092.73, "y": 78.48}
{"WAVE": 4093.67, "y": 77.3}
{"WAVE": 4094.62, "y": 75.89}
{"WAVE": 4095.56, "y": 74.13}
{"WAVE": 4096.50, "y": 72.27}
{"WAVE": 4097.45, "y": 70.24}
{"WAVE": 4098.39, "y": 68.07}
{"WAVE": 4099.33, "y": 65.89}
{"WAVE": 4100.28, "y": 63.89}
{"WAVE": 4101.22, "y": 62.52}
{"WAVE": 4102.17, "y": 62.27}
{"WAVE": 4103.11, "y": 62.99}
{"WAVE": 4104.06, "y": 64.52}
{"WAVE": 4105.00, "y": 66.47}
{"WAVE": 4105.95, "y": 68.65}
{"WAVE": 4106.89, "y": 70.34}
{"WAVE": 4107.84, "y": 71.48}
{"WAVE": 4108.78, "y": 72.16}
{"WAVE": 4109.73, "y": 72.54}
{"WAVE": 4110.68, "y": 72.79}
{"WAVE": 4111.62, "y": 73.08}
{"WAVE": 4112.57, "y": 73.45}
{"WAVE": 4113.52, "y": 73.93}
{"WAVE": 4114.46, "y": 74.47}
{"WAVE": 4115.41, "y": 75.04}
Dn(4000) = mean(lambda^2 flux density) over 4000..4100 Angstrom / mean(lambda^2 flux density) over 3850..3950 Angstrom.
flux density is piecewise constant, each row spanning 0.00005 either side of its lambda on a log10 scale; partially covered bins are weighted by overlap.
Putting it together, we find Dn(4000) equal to 2.06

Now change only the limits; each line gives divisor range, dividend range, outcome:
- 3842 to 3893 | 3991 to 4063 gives 1.94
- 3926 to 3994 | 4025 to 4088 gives 1.85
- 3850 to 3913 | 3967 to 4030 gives 1.64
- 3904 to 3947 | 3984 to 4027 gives 2.17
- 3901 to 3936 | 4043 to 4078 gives 1.98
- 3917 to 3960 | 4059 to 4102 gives 2.30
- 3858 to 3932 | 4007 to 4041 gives 1.97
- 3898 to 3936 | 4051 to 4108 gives 2.13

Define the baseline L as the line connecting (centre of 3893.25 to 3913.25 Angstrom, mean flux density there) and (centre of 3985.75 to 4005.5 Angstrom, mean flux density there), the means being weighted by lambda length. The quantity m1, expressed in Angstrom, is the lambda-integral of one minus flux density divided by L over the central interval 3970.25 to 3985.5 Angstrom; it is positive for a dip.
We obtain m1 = 3.8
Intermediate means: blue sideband 43.1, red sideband 63.9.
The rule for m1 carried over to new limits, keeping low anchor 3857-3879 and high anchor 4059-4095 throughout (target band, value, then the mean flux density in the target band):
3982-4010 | -4.1 Angstrom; 63.6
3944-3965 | 4.2 Angstrom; 38.9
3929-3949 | 9.6 Angstrom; 24.3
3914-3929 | 2.8 Angstrom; 35.3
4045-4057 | 0.0 Angstrom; 64.5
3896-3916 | -1.1 Angstrom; 43.5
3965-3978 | 6.1 Angstrom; 27.7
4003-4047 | -4.9 Angstrom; 66.8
